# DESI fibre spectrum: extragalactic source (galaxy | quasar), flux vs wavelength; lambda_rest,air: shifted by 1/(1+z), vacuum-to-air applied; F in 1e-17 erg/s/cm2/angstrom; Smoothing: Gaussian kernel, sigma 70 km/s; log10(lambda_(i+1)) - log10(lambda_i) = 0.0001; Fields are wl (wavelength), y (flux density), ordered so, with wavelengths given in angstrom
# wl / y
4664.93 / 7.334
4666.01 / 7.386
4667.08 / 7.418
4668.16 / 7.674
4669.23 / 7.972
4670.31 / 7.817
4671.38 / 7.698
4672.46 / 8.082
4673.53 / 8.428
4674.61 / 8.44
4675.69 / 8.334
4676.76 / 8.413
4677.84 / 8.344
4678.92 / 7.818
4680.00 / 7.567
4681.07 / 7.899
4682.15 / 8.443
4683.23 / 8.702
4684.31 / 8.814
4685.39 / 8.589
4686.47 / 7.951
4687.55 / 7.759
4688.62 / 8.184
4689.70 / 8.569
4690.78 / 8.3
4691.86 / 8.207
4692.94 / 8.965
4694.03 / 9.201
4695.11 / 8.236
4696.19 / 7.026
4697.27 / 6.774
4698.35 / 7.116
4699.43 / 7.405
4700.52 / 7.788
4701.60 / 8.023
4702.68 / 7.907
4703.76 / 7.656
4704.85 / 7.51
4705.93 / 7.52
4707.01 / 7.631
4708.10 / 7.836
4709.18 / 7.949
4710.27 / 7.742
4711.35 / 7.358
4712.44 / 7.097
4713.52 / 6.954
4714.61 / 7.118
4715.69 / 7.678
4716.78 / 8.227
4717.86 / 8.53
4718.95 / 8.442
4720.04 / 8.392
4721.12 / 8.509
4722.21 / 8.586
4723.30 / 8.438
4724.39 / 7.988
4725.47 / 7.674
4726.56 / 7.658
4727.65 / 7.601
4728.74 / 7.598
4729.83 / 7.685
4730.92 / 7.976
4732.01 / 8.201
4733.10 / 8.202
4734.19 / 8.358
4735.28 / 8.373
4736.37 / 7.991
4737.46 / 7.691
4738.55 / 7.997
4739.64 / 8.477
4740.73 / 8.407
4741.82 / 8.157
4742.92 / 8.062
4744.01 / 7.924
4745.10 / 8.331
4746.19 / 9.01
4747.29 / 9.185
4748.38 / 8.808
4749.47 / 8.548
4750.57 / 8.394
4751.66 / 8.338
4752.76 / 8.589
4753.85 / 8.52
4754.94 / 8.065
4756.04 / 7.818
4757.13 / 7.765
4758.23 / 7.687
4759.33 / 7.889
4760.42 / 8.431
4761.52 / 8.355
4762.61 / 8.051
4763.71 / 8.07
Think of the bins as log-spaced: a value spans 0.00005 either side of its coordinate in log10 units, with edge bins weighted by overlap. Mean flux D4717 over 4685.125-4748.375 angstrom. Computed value 8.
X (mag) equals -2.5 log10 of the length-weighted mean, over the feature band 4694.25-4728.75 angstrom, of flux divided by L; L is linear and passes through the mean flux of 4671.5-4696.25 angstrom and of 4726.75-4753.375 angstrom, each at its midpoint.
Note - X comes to 0.07 mag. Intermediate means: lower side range 8.29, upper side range 8.24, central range 7.77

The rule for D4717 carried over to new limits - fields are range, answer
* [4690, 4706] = 7.86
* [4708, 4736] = 7.93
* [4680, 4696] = 8.36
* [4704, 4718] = 7.6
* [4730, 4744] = 8.14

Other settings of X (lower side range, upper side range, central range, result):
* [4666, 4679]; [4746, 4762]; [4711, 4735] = 0.04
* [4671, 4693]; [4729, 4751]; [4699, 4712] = 0.08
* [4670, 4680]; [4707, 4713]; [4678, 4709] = -0.02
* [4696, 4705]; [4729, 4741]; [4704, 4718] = 0.01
